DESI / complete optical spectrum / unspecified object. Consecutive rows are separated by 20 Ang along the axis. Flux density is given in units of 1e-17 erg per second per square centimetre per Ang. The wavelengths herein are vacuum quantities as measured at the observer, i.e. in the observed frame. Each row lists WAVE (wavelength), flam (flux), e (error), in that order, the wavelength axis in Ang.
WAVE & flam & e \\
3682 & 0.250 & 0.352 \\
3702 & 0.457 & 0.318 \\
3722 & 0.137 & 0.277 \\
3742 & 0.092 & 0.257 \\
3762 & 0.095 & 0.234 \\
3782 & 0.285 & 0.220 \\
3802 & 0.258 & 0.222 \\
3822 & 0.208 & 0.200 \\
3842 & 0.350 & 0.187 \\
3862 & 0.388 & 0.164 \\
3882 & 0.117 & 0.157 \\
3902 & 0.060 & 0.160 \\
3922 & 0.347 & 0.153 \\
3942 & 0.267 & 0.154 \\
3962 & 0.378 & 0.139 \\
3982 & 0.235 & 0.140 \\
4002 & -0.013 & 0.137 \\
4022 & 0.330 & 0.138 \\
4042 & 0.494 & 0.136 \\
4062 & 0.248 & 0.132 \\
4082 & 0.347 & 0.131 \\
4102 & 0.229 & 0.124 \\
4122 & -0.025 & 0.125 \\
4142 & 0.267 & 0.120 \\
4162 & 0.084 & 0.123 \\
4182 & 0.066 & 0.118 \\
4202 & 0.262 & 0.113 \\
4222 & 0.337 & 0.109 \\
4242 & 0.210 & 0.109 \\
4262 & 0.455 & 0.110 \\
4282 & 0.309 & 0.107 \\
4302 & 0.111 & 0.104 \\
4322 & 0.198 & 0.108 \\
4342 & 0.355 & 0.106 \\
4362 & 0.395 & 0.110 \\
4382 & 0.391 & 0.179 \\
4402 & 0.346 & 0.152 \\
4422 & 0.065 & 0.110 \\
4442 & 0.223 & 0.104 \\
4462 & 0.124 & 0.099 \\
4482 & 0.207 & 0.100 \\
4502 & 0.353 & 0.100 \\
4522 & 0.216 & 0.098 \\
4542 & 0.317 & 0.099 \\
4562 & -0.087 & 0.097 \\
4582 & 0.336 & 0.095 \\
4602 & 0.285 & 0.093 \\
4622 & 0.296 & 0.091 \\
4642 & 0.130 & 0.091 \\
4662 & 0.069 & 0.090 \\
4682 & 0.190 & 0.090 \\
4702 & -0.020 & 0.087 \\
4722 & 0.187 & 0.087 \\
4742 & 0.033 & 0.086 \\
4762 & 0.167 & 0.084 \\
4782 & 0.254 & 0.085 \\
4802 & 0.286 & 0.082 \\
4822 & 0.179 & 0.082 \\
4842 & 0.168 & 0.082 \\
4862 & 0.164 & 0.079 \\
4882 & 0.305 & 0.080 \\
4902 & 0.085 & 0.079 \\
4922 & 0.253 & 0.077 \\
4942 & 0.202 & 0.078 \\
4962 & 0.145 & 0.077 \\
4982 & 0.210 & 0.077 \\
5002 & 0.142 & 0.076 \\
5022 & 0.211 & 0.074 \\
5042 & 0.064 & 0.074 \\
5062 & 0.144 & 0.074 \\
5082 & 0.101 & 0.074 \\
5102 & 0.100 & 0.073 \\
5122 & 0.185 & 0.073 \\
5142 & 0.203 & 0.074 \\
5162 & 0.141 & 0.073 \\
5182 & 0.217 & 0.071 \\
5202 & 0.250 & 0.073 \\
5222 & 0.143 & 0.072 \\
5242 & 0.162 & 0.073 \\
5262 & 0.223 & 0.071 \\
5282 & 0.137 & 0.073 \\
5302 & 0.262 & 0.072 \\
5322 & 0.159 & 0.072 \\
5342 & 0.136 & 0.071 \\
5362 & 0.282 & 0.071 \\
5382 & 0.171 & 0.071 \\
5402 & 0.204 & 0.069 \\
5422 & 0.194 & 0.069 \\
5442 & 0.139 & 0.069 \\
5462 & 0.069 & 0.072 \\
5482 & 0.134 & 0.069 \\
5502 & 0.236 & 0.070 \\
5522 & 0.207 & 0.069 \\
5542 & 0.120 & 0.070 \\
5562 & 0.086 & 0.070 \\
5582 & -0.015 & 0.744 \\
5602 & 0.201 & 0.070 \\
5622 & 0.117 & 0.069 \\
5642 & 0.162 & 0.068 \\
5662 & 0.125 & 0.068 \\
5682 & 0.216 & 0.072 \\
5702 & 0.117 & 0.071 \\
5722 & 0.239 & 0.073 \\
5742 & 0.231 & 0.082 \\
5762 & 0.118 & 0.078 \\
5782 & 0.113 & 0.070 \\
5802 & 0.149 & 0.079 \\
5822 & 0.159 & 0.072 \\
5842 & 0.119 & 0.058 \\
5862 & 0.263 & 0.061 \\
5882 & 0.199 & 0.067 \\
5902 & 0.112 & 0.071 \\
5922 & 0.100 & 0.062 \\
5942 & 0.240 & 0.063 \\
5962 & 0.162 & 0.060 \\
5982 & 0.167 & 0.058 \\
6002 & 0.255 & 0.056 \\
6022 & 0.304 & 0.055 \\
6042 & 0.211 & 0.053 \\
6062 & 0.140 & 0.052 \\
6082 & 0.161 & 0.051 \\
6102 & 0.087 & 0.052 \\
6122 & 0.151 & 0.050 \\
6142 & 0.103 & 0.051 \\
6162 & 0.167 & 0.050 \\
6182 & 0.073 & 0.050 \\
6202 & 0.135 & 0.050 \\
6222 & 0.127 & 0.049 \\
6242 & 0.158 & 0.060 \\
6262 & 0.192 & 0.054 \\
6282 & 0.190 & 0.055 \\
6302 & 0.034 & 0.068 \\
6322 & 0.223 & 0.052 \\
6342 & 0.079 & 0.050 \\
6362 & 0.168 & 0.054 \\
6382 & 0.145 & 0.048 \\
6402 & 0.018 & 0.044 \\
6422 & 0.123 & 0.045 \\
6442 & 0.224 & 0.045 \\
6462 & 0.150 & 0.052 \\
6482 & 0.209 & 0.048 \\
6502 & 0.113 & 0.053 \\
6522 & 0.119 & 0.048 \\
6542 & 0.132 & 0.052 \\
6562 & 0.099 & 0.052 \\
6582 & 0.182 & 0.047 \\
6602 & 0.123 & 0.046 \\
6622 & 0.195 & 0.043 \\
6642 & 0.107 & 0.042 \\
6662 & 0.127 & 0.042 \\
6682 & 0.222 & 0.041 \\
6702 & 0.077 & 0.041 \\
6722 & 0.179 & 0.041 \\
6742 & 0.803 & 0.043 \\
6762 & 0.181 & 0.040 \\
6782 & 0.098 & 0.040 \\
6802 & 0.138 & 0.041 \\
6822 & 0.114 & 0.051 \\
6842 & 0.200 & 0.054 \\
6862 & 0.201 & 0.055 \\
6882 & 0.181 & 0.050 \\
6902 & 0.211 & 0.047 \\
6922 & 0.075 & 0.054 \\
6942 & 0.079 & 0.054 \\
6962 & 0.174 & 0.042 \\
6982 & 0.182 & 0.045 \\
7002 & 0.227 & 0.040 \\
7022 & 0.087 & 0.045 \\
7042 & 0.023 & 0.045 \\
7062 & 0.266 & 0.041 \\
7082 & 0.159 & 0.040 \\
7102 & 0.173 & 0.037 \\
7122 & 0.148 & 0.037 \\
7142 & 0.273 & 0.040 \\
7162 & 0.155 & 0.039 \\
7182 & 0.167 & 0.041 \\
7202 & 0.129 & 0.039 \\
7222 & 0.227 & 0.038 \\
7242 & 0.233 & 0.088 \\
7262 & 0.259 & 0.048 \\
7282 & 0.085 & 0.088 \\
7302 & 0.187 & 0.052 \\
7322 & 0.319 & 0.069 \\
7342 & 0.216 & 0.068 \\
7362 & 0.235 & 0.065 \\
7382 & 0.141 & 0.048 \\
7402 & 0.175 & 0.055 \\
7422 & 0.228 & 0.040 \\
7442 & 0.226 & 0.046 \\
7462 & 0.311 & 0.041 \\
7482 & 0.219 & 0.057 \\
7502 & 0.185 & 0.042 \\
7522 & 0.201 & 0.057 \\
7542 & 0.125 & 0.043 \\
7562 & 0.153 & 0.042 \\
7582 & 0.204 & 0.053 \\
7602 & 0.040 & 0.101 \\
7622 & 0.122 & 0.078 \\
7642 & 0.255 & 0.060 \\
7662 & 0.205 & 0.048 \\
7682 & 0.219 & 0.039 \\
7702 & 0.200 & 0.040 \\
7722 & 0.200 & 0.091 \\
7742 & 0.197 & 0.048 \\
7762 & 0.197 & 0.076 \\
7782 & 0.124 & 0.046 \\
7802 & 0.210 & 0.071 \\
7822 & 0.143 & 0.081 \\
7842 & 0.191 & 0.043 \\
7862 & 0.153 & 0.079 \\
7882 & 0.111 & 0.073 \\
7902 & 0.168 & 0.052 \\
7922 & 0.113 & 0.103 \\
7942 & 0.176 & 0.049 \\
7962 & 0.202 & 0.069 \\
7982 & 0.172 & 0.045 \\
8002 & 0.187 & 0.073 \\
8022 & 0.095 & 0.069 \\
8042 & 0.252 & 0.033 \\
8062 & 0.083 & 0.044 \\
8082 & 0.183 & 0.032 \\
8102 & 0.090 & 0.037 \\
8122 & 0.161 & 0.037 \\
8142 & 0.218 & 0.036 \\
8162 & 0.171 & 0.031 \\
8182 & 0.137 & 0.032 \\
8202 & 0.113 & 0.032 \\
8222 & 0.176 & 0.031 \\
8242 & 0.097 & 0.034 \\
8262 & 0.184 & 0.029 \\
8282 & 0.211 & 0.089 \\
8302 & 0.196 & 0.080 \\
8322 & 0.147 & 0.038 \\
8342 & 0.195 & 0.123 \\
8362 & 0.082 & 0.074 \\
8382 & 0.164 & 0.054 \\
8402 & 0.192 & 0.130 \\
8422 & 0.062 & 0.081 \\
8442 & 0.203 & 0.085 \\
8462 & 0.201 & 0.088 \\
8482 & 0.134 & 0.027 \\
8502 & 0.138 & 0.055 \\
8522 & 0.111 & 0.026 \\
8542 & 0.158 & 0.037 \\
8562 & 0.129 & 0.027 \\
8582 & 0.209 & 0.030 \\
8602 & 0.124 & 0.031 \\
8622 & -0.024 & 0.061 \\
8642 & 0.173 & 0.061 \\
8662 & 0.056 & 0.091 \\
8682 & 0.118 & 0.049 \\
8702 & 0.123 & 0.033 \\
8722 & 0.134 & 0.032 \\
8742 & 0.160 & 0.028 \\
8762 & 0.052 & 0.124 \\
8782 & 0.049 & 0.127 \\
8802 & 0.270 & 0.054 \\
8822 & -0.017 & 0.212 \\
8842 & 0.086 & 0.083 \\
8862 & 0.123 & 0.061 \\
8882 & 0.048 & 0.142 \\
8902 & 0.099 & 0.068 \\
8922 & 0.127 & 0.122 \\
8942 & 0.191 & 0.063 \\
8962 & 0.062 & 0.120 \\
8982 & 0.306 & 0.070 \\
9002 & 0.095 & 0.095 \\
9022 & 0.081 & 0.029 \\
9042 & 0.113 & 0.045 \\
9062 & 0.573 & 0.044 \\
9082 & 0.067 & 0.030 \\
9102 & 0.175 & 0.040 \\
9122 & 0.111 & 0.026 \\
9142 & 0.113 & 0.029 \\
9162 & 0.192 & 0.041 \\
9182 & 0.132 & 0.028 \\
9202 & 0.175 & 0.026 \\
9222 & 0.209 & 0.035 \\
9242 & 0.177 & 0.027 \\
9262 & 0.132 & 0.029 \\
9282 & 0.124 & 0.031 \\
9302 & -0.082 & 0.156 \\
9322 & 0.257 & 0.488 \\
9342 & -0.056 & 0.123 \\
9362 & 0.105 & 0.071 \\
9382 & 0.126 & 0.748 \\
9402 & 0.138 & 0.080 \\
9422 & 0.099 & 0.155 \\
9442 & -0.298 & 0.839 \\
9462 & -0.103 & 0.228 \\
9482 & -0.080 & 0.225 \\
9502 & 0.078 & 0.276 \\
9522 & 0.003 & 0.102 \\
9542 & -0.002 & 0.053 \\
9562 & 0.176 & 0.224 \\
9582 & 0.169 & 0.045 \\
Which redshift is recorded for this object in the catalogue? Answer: 0.81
